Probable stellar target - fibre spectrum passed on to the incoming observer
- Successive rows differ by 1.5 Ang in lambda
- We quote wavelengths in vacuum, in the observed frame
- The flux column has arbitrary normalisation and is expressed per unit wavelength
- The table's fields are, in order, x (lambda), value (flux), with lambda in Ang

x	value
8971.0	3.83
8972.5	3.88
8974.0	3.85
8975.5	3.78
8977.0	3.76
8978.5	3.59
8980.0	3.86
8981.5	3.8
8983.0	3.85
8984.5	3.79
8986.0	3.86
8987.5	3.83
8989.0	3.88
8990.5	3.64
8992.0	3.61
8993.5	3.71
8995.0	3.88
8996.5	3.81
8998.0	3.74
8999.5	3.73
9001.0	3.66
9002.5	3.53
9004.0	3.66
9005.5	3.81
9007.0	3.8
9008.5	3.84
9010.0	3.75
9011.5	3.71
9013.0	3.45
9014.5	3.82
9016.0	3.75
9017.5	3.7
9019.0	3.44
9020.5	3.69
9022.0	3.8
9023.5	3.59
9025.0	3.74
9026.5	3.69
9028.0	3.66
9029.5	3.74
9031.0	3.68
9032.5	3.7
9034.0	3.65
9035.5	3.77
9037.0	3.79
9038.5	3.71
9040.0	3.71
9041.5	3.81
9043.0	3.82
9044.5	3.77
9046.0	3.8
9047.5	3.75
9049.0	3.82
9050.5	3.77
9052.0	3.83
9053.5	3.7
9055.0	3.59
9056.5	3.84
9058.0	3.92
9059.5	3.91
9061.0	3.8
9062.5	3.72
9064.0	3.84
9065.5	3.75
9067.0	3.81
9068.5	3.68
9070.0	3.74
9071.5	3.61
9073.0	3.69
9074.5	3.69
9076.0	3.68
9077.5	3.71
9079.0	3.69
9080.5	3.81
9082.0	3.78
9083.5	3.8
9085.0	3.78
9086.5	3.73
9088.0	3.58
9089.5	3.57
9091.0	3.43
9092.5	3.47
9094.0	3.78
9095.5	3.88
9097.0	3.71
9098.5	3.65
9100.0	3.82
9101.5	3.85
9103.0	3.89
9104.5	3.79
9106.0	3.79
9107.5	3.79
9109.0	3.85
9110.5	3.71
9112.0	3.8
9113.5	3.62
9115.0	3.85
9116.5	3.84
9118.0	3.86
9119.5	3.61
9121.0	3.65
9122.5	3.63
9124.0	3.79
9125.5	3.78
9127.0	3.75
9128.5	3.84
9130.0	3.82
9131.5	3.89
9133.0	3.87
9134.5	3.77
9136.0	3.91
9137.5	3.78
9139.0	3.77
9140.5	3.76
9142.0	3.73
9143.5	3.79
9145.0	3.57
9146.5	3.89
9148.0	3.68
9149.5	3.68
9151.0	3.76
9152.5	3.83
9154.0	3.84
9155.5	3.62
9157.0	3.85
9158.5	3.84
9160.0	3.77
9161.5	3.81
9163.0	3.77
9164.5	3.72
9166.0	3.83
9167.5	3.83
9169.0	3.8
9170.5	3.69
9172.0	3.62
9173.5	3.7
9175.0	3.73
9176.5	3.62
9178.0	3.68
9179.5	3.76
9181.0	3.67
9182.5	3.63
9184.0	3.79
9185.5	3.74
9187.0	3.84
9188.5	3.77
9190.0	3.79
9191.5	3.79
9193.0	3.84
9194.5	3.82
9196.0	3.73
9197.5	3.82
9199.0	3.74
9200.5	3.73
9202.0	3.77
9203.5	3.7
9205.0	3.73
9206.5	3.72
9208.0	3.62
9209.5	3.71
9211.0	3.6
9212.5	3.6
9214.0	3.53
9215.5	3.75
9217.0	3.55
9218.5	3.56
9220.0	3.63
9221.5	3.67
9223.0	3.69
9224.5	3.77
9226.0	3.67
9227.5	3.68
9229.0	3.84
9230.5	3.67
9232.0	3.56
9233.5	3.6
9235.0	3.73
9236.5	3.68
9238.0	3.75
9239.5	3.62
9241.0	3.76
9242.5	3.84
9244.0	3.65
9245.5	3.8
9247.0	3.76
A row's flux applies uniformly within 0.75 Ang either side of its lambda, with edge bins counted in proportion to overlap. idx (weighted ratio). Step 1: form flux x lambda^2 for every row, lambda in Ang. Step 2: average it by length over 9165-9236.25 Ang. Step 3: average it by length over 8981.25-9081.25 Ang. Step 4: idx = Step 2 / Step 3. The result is 1.03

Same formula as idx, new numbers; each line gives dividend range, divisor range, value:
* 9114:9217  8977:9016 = 1.04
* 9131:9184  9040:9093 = 1.03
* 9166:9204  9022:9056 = 1.04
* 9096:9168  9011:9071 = 1.03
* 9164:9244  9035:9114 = 1.02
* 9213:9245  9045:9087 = 1.01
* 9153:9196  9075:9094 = 1.04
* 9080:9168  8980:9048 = 1.03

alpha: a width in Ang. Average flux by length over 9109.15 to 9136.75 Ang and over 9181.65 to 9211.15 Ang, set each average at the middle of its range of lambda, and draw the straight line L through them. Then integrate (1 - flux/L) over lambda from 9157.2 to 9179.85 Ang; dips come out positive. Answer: 0.1 Ang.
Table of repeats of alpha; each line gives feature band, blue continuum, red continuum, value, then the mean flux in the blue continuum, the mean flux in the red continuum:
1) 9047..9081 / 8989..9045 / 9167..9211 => -0.3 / 3.71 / 3.73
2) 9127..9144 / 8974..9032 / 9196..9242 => -0.5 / 3.73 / 3.68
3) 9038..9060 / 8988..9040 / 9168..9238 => -0.4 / 3.71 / 3.7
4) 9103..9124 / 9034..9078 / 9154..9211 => 0.0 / 3.76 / 3.75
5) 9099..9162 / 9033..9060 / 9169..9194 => -0.5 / 3.77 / 3.73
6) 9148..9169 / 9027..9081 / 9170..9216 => -0.3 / 3.75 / 3.72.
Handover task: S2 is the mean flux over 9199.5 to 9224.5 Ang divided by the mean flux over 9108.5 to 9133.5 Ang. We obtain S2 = 0.97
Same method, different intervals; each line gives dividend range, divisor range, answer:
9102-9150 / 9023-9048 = 1.01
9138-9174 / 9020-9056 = 1.01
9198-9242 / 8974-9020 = 0.98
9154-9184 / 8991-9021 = 1.01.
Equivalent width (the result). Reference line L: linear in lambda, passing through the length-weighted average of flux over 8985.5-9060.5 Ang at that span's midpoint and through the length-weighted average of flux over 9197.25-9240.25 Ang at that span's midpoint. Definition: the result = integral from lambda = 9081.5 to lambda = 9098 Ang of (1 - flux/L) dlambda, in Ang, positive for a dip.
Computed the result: 0.2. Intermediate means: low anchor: 3.74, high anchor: 3.68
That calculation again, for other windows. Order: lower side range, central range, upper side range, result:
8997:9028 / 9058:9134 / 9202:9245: -1.3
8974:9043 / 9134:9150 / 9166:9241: -0.2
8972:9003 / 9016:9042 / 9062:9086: 0.4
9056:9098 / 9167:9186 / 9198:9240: -0.1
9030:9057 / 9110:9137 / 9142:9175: -0.2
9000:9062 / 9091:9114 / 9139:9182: -0.1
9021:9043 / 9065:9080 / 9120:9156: 0.1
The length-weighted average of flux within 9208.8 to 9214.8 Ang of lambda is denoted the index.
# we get 3.61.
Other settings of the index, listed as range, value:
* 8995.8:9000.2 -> 3.76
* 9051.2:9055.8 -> 3.71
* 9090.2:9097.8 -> 3.65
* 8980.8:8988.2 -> 3.83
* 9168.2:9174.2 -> 3.7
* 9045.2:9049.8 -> 3.79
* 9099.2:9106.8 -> 3.83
